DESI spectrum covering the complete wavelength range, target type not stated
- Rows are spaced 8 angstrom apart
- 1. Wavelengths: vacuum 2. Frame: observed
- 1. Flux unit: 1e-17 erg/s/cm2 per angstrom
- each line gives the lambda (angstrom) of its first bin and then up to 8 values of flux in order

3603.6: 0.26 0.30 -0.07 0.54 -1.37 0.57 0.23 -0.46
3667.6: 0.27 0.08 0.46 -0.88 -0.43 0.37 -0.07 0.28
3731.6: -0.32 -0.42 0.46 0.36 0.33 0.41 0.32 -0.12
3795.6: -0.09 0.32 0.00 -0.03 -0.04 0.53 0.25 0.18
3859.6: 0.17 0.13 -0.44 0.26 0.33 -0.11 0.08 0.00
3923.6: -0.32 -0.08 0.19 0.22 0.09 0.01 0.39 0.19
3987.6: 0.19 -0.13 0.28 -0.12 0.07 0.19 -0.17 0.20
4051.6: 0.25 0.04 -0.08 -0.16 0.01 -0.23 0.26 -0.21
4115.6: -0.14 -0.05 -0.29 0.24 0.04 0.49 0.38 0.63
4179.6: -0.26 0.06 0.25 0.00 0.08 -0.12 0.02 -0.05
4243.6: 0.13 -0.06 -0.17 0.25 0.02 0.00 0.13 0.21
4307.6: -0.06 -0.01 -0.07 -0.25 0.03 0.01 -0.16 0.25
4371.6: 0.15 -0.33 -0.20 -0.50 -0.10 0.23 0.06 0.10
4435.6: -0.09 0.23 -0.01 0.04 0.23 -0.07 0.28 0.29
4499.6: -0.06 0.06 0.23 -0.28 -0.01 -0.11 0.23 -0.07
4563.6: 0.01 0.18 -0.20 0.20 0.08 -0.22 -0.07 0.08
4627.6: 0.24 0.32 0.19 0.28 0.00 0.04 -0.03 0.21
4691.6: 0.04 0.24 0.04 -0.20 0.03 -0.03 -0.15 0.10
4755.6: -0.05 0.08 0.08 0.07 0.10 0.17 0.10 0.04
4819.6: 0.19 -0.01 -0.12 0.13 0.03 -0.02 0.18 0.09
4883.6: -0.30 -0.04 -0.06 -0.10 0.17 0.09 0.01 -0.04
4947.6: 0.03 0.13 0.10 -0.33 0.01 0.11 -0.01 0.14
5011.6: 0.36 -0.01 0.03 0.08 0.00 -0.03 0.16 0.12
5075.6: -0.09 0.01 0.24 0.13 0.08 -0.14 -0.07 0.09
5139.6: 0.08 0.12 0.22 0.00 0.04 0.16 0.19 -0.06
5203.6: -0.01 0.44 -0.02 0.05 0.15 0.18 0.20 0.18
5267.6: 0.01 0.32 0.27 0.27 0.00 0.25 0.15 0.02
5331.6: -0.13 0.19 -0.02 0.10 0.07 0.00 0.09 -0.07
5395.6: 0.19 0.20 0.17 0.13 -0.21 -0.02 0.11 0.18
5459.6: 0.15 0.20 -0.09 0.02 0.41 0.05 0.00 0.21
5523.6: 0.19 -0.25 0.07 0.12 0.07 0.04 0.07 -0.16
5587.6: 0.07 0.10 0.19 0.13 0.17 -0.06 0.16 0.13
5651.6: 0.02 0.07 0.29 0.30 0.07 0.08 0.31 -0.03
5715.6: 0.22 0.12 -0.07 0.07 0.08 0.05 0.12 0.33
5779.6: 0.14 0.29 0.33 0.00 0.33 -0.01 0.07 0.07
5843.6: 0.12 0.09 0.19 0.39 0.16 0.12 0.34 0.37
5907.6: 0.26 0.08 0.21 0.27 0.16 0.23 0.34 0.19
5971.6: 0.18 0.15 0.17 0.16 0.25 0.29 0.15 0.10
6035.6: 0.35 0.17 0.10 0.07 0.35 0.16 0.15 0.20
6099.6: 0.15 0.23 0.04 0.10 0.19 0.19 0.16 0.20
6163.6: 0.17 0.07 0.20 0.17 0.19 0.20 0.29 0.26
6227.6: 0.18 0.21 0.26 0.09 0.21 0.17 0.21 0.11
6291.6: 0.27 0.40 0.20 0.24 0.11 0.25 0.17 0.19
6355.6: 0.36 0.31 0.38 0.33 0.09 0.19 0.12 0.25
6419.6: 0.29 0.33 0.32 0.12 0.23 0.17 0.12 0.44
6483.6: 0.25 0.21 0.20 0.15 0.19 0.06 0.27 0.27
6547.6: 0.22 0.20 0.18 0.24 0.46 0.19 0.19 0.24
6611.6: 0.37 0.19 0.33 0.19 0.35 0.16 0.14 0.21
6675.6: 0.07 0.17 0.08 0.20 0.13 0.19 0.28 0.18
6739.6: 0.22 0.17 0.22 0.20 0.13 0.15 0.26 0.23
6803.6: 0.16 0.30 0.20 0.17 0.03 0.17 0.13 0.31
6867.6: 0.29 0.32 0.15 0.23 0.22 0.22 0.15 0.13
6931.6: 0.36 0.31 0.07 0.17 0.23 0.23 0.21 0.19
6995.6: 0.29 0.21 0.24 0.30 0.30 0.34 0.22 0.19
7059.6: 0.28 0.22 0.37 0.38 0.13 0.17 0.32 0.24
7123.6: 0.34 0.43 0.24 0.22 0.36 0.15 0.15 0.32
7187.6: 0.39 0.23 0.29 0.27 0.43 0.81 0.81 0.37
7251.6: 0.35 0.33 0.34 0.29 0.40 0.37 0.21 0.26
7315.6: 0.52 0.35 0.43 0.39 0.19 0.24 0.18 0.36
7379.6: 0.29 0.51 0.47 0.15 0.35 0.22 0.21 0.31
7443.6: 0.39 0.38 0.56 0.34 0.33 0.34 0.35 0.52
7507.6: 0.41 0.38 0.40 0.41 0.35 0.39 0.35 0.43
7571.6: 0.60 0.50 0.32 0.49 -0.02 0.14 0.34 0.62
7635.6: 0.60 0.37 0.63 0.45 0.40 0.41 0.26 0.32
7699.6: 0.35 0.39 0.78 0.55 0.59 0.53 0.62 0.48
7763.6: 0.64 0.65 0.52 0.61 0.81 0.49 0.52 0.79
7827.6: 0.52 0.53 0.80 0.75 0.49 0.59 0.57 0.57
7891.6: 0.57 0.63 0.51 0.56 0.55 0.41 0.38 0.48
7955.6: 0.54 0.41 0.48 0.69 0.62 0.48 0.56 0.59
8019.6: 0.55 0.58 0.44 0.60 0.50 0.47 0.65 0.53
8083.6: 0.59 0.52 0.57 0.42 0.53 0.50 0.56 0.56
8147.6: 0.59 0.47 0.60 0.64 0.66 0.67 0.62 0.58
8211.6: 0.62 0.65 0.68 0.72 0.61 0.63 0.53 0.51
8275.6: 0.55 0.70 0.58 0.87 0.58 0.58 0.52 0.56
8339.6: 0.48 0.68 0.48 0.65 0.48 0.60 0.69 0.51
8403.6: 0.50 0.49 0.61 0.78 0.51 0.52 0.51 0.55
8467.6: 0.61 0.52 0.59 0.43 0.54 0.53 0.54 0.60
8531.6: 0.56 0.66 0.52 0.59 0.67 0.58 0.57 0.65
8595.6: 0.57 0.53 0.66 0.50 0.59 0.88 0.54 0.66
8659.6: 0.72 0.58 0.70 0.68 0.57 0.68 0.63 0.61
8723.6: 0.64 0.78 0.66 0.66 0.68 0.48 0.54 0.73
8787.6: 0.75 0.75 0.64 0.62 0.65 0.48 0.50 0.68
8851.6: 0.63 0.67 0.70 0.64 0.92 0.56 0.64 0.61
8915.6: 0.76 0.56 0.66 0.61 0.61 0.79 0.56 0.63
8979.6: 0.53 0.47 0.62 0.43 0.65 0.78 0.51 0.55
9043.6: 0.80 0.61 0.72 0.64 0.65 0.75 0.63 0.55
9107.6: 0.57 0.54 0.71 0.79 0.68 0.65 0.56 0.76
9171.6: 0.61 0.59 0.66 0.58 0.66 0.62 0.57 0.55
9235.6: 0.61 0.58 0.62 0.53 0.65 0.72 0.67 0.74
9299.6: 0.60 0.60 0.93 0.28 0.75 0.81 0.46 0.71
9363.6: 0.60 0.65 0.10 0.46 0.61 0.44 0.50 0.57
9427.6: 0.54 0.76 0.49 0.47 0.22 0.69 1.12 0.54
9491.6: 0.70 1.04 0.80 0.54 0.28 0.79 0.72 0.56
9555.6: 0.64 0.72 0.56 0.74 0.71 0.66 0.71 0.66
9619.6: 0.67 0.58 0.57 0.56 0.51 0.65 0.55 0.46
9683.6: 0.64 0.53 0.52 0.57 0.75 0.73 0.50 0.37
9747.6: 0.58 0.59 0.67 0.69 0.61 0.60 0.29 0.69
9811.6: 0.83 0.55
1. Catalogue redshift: 0.939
